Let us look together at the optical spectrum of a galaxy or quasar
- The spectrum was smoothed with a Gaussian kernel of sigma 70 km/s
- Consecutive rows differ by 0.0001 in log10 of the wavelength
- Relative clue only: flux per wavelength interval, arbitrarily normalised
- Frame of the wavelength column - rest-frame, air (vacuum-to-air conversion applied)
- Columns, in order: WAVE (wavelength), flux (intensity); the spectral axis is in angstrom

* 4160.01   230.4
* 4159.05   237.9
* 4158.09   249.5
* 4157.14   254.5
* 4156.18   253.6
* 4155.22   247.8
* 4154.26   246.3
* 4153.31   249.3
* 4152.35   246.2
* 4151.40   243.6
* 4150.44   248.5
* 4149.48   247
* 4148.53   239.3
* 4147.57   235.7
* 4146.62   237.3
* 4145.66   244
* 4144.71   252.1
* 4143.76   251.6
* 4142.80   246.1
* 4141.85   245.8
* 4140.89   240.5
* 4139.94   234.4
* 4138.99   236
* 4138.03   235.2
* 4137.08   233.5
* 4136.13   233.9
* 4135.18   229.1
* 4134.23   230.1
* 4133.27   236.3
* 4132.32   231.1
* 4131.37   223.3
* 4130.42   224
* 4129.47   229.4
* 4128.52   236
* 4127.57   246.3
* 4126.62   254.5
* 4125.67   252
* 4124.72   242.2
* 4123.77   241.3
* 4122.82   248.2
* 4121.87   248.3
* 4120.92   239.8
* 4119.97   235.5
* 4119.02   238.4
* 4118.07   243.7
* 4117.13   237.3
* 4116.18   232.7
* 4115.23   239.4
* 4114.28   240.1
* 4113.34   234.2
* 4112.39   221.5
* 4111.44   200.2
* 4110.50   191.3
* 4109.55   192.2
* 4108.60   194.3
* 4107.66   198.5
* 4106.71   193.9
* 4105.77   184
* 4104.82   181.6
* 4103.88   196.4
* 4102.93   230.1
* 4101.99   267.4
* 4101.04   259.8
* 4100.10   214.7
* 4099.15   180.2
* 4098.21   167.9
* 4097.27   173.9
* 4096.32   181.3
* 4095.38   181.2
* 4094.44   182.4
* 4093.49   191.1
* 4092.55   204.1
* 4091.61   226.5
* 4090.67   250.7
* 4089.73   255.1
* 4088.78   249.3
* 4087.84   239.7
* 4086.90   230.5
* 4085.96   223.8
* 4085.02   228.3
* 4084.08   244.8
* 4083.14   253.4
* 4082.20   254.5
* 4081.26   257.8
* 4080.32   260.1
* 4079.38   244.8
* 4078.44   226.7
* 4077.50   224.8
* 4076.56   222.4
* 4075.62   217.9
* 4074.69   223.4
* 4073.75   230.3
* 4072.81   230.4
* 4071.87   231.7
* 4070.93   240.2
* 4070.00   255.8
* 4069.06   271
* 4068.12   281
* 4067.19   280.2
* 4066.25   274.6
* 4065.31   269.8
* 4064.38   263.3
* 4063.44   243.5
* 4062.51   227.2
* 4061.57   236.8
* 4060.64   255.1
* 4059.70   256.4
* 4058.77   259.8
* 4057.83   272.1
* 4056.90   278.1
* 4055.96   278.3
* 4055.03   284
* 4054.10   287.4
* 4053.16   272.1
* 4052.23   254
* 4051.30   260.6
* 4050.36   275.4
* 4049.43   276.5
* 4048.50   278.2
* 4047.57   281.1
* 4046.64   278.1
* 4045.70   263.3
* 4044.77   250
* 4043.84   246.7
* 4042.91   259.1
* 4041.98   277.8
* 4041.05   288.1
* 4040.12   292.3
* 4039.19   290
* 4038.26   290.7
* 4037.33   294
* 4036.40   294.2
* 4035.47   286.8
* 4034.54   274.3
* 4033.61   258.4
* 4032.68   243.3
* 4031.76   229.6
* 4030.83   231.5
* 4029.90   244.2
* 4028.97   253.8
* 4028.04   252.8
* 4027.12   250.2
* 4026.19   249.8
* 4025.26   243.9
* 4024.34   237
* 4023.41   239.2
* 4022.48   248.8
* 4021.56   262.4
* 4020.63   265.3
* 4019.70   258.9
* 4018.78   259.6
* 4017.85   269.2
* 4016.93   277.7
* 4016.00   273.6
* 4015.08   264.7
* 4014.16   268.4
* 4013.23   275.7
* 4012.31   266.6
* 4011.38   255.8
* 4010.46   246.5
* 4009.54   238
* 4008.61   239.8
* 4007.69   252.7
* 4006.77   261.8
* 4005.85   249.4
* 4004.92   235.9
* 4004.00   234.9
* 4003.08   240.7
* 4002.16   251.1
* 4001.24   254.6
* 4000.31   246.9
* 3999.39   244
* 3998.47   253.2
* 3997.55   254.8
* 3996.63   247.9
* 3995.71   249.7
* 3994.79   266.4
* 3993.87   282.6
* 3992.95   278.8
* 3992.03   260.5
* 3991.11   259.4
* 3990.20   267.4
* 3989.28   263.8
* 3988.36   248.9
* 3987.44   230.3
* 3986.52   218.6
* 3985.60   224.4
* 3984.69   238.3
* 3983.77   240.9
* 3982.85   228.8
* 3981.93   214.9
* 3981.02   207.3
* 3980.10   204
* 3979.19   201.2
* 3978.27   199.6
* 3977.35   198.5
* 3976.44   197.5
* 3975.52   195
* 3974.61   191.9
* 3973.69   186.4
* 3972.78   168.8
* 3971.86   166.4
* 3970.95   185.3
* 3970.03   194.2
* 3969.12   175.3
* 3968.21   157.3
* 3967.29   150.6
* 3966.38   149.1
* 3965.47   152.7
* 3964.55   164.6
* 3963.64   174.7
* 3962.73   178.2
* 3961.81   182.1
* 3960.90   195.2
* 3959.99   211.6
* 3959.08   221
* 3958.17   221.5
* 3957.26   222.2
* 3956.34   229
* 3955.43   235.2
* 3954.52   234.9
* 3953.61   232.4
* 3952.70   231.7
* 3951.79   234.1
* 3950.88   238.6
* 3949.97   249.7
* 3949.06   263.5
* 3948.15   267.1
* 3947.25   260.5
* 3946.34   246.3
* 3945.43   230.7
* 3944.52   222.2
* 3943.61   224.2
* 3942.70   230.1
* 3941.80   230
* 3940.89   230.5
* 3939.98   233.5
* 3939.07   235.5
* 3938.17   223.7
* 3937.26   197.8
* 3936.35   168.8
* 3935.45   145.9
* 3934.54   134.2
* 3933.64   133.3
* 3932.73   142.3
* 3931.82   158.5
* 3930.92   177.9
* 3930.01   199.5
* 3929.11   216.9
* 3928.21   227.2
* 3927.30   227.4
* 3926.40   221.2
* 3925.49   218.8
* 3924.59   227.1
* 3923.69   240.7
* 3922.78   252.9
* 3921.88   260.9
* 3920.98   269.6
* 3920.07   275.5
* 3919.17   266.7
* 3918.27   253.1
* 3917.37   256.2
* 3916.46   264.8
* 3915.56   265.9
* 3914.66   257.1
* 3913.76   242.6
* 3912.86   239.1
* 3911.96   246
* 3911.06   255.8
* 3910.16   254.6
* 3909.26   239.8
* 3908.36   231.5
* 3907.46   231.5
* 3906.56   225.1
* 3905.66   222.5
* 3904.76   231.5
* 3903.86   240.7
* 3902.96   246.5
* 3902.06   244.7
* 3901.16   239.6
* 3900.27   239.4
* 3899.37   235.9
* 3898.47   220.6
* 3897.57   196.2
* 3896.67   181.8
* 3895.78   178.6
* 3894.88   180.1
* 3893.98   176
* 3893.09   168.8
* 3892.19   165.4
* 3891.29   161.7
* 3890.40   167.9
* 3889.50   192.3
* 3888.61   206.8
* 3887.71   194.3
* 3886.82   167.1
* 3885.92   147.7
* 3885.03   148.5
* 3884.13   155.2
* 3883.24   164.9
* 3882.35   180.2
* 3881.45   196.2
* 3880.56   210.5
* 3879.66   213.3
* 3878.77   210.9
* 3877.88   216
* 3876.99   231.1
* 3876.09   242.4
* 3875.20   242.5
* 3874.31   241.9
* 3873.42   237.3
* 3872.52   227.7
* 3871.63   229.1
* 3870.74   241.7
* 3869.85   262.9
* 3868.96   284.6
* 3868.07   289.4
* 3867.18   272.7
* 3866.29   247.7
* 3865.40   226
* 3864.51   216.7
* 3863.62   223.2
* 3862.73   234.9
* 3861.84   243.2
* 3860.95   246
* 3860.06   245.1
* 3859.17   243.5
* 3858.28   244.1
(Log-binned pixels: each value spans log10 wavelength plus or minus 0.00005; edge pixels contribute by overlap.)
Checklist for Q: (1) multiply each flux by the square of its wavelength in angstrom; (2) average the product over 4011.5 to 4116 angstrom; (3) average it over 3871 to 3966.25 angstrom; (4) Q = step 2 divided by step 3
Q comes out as 1.2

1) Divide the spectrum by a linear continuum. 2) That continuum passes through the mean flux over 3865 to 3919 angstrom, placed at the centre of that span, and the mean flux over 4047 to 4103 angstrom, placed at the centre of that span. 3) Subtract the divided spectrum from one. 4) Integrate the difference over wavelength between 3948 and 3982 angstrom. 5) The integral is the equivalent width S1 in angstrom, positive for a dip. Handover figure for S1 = 4.2 angstrom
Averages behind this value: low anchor 221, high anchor 243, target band 201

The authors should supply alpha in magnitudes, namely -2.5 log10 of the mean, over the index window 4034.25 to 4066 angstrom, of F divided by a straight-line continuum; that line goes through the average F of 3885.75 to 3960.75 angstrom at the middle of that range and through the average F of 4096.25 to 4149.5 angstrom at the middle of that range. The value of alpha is -0.20 mag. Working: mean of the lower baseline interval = 221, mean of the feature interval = 270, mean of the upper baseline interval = 228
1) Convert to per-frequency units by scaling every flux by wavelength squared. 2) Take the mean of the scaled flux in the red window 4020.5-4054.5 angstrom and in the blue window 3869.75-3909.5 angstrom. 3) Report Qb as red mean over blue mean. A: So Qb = 1.4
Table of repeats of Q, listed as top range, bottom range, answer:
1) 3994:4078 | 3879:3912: 1.36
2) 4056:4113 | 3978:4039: 0.95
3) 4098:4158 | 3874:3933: 1.20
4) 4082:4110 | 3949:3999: 1.05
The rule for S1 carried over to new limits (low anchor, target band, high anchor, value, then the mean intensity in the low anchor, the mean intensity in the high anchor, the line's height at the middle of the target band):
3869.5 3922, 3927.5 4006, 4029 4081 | 7.12 angstrom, 220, 260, 238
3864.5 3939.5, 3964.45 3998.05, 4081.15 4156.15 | 1.09 angstrom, 218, 229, 222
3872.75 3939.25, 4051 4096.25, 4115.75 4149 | -2.47 angstrom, 213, 239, 232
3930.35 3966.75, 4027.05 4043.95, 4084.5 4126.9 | -4.11 angstrom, 208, 220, 215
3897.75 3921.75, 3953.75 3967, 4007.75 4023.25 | 2.85 angstrom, 246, 260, 253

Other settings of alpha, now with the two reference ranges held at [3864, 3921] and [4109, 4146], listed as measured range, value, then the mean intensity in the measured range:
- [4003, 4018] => -0.12 mag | 256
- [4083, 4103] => 0.07 mag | 219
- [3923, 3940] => 0.15 mag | 196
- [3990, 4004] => -0.13 mag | 256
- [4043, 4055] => -0.17 mag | 269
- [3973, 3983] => 0.13 mag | 201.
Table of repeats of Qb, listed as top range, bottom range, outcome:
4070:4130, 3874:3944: 1.16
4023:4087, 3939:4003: 1.21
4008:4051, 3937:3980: 1.31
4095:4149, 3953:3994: 1.16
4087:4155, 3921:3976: 1.20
